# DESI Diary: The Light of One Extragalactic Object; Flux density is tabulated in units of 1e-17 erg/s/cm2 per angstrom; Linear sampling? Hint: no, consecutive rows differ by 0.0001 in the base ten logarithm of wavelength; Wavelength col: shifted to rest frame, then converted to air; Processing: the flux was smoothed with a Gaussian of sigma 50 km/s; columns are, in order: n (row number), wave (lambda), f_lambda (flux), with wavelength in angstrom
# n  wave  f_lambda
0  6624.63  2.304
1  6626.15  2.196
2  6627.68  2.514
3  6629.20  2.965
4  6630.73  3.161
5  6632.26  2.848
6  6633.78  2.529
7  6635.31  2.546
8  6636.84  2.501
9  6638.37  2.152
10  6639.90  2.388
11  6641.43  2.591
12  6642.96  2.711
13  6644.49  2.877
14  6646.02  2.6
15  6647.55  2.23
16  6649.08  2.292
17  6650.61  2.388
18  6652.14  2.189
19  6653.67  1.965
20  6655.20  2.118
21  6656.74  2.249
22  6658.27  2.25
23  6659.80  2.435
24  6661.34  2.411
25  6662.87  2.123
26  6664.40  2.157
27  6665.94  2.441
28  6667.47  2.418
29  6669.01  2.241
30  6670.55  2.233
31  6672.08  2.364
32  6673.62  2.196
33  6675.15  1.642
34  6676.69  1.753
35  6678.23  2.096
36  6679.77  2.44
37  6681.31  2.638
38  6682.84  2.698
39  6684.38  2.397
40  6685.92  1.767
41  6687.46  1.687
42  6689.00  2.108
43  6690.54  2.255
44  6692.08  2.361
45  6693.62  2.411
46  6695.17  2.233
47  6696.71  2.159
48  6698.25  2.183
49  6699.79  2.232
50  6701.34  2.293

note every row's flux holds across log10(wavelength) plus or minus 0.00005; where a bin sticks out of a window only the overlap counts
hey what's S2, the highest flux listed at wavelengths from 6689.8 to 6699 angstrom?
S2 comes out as 2.411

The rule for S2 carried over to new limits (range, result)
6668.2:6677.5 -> 2.364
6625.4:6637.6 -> 3.161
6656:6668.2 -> 2.441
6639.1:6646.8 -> 2.877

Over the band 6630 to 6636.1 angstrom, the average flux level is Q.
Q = 2.77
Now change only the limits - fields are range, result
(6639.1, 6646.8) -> 2.63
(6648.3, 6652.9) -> 2.29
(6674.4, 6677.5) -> 1.7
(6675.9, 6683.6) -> 2.32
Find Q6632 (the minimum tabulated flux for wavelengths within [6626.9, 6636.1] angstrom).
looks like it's 2.514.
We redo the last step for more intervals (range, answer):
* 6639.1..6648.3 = 2.23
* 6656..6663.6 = 2.123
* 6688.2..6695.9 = 2.108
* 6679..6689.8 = 1.687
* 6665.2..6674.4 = 2.196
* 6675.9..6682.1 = 1.753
